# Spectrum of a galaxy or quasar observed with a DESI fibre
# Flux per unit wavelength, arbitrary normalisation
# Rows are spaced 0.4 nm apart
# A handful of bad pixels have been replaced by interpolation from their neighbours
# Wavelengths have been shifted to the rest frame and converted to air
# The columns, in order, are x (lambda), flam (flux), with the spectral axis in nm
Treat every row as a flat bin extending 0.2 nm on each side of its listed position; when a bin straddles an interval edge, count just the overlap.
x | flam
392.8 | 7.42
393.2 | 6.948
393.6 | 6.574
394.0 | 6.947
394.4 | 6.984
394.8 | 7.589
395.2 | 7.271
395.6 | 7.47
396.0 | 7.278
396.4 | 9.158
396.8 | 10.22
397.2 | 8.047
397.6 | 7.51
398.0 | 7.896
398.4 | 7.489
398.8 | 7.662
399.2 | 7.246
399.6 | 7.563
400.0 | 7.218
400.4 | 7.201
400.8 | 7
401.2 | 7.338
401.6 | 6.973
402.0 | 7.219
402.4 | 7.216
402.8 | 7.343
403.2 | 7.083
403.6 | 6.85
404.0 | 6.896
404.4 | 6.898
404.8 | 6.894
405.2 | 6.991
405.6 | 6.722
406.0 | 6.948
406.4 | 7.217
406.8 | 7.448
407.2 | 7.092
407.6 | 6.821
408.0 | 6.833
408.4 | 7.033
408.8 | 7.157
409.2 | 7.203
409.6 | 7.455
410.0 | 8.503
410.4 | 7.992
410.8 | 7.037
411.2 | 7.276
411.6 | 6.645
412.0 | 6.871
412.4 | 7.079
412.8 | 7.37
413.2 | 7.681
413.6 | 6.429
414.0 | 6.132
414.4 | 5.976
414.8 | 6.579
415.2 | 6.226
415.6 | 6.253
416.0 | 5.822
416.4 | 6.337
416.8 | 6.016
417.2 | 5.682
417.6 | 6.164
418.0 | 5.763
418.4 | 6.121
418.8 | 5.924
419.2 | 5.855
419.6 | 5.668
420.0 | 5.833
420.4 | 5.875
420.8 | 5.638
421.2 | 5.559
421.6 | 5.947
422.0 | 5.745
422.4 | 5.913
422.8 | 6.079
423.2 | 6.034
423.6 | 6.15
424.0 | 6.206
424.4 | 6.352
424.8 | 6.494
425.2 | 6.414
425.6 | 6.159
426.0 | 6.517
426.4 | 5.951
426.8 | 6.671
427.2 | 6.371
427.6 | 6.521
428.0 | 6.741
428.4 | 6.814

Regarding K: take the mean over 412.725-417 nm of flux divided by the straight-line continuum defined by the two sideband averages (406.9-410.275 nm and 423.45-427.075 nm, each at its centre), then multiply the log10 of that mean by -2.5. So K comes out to 0.084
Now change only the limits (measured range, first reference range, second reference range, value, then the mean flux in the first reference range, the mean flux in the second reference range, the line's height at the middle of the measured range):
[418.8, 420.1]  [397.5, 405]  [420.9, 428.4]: 0.11 mag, 7.23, 6.22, 6.45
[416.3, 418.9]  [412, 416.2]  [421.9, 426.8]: 0.08 mag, 6.57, 6.2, 6.44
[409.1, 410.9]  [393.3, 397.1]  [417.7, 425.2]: -0.15 mag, 7.71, 5.97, 6.73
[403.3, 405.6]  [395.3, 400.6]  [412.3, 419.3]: 0.06 mag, 7.83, 6.3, 7.27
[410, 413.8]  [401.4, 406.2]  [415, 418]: -0.13 mag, 7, 6.05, 6.4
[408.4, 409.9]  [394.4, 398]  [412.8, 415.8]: -0.06 mag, 8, 6.53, 6.95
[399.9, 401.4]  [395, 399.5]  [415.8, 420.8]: 0.06 mag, 7.92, 5.91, 7.6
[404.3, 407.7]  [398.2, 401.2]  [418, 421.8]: -0.02 mag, 7.34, 5.82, 6.87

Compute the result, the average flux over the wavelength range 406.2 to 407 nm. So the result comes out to 7.33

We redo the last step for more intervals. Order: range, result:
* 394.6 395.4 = 7.43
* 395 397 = 8.28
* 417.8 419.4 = 5.92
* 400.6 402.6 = 7.15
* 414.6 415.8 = 6.35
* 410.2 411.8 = 7.24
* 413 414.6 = 6.55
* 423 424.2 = 6.13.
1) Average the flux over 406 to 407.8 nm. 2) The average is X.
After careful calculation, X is 7.12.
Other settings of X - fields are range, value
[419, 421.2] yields 5.75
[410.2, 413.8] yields 7.15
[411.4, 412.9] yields 6.97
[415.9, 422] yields 5.88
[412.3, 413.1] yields 7.3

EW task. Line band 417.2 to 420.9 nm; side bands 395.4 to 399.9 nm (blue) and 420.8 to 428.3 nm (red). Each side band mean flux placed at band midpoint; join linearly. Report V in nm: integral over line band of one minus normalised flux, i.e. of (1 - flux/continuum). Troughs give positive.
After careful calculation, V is 0.391 nm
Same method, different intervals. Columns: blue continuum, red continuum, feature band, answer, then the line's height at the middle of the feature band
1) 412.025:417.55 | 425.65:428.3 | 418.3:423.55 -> 0.47 nm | 6.45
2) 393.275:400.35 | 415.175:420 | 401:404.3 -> 0.03 nm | 7.17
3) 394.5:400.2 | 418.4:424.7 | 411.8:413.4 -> -0.15 nm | 6.63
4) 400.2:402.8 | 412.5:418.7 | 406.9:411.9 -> -0.42 nm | 6.69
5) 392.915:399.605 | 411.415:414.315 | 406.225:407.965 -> 0.00 nm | 7.12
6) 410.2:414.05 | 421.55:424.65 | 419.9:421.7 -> 0.15 nm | 6.28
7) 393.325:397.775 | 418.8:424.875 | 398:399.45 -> 0.00 nm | 7.51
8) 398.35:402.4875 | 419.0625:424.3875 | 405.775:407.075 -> -0.06 nm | 6.89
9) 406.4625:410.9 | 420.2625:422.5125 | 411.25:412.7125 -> 0.00 nm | 6.92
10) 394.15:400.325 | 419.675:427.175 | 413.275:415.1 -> 0.08 nm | 6.67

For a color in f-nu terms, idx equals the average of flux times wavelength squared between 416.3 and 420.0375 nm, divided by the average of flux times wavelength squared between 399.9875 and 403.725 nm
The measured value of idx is 0.9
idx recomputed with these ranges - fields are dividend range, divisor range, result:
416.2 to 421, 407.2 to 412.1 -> 0.85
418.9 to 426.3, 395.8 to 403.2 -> 0.88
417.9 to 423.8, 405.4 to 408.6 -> 0.90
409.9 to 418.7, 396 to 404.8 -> 0.94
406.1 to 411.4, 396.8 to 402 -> 1.02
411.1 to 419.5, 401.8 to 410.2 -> 0.93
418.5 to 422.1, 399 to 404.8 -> 0.89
